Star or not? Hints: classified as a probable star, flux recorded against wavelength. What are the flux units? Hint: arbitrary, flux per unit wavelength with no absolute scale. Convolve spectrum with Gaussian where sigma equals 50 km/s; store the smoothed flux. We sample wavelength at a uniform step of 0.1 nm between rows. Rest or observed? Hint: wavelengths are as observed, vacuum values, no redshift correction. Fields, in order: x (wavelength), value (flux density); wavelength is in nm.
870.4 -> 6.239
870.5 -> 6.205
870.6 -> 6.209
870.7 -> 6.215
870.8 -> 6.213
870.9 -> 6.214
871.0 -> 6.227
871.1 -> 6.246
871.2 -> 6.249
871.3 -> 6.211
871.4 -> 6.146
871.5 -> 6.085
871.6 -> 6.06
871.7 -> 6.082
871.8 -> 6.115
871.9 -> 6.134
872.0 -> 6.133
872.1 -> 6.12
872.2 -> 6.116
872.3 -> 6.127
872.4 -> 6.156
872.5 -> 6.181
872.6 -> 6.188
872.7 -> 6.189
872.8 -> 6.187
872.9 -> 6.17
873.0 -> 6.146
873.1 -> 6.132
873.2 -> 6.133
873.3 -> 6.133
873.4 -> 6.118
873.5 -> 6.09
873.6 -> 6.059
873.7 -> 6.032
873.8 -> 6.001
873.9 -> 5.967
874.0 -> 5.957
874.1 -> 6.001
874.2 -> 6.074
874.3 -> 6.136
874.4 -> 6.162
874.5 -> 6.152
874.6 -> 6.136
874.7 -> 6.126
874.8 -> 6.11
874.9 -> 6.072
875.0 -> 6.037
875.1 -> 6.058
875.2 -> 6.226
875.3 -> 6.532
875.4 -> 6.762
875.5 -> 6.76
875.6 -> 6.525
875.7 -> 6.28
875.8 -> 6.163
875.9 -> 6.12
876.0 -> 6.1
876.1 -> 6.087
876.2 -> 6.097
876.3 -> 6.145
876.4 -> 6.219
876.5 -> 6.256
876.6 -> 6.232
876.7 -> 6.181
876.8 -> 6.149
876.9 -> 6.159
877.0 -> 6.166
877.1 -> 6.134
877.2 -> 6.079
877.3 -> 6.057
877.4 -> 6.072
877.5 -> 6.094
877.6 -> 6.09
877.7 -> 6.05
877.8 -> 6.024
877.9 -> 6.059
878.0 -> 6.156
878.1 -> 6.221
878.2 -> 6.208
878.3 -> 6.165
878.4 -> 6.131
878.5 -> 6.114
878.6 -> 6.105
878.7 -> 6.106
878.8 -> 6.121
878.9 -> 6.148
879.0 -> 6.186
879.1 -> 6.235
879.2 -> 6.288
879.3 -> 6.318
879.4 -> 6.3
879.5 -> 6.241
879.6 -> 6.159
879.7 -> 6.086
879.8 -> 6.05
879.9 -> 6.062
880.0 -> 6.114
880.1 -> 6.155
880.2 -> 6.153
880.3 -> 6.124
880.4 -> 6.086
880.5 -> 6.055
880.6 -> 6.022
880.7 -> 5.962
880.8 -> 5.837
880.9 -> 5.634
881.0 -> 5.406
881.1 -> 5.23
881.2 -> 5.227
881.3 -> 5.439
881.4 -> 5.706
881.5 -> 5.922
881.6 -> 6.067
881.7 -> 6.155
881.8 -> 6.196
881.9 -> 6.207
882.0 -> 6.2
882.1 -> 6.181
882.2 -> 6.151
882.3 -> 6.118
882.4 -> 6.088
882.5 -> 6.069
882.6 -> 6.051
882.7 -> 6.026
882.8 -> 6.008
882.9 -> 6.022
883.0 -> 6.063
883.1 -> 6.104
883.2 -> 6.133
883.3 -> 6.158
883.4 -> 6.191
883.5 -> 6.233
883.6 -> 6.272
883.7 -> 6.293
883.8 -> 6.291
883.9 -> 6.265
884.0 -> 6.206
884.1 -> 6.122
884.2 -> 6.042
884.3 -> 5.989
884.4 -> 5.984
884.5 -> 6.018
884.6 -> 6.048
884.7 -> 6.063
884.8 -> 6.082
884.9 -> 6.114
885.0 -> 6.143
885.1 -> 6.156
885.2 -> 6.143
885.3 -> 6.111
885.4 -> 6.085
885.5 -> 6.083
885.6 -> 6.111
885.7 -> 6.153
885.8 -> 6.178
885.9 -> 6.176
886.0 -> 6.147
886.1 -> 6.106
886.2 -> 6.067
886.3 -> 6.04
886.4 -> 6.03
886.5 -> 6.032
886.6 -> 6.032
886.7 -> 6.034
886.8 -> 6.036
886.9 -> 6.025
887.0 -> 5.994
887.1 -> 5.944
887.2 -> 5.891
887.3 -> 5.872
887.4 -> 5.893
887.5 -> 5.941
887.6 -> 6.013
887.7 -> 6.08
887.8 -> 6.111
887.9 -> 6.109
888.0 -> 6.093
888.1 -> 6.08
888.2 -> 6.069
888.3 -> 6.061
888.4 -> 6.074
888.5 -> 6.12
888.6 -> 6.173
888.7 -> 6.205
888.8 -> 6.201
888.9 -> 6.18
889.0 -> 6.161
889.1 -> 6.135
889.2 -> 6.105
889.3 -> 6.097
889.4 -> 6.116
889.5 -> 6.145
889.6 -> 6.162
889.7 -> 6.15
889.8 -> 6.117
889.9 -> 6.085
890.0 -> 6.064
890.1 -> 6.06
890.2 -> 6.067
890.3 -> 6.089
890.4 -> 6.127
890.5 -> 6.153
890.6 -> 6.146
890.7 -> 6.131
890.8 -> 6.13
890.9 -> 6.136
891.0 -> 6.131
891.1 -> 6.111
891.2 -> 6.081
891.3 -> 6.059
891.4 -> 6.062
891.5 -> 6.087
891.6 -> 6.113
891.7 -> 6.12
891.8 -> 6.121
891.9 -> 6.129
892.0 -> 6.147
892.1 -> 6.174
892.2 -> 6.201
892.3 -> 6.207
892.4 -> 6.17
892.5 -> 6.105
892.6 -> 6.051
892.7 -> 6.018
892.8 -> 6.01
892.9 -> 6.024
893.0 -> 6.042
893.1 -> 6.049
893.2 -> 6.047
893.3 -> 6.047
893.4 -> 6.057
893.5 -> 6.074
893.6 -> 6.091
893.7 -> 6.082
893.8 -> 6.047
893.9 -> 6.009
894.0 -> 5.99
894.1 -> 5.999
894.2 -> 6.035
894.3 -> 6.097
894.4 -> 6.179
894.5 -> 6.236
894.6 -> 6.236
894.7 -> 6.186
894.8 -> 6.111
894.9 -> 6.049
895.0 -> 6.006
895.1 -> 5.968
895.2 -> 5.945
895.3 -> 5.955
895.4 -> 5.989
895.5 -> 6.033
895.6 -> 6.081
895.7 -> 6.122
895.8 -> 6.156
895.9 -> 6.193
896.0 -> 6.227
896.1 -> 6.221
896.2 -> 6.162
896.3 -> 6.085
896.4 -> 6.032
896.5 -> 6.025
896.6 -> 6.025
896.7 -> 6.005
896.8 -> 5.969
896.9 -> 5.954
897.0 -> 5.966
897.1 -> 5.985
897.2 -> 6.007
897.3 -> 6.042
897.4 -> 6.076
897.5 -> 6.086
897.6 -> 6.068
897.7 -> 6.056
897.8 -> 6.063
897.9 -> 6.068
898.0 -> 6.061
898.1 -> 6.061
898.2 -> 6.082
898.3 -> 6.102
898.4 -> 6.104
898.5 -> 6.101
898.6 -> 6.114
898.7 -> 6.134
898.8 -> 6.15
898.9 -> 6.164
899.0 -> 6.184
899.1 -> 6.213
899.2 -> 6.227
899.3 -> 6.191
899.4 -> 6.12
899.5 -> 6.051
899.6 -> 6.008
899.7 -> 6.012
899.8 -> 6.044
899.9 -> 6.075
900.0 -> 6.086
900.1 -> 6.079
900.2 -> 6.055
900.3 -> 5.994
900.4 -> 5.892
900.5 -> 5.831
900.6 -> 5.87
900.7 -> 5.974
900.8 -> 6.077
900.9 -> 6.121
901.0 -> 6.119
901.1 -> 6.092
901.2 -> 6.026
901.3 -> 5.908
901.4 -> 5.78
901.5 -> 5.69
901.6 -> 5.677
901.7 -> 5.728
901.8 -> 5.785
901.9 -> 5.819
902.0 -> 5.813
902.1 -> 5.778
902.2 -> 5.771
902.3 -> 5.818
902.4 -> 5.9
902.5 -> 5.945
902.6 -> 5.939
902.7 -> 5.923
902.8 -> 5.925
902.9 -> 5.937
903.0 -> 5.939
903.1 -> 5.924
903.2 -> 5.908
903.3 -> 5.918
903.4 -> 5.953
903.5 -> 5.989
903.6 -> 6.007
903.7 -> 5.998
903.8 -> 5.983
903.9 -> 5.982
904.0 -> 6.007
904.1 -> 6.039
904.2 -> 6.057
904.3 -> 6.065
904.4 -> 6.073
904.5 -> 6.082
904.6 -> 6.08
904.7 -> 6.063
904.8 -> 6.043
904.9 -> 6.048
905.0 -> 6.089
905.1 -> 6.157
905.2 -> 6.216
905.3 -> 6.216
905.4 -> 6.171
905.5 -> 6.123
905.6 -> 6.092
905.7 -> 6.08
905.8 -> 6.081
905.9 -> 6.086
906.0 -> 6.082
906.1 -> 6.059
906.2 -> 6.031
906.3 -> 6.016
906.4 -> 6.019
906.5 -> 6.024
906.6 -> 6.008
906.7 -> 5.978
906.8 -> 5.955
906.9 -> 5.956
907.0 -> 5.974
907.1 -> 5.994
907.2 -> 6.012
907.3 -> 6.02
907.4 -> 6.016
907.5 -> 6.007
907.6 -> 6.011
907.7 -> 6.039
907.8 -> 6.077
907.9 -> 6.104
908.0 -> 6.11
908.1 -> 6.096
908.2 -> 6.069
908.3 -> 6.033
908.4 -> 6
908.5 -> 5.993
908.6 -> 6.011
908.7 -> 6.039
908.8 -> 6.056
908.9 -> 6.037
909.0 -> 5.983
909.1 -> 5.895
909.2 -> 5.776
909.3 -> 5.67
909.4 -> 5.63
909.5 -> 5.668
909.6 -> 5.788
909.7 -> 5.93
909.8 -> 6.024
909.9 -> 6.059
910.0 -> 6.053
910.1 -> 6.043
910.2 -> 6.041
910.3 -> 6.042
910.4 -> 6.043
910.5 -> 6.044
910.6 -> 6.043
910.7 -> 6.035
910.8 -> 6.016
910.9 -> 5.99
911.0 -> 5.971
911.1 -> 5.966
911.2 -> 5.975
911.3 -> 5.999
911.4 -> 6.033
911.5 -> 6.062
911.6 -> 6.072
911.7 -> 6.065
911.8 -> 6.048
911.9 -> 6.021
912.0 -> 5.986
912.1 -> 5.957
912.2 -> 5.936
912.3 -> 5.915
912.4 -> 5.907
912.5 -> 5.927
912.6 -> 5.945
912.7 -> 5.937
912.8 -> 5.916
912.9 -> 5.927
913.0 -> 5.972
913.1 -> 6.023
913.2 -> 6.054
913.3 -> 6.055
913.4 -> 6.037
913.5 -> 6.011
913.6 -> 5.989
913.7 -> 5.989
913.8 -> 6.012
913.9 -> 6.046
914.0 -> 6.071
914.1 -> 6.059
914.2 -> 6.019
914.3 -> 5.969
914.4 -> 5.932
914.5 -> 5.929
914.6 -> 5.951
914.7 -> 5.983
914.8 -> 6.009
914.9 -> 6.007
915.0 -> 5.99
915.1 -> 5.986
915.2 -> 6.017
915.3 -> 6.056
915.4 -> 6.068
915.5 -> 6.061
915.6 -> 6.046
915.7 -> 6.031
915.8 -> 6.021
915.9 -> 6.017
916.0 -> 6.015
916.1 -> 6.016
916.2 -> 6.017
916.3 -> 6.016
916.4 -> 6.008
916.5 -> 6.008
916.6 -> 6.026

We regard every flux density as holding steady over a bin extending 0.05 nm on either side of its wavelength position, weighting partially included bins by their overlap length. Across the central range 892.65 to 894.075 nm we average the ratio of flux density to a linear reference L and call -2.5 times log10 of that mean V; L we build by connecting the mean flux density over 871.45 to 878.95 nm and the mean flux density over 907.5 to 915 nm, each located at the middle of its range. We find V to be 0.00 mag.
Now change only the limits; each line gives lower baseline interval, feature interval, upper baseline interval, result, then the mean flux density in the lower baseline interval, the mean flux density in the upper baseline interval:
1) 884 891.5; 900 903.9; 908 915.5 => 0.02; 6.09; 5.99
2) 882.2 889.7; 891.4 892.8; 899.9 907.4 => -0.01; 6.09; 5.99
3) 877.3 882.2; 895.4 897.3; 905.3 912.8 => -0.01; 6.04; 6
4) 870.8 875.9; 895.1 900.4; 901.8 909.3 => -0.01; 6.17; 6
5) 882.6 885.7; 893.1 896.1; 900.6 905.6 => -0.01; 6.12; 5.97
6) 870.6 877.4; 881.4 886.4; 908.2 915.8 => 0.00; 6.16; 5.99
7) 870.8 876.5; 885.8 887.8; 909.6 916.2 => 0.02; 6.17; 6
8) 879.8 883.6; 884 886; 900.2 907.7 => -0.02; 5.99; 5.98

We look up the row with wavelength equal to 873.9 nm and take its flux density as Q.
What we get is 5.967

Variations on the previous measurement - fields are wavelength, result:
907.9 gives 6.104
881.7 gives 6.155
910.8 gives 6.016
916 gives 6.015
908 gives 6.11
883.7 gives 6.293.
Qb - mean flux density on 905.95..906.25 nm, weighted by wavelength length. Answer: 6.06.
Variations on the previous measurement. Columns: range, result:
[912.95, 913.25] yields 6.02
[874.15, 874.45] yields 6.12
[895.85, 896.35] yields 6.18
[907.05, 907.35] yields 6.01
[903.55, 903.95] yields 5.99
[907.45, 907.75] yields 6.02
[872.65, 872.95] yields 6.18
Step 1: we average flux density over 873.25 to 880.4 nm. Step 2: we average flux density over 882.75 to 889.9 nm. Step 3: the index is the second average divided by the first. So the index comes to 0.99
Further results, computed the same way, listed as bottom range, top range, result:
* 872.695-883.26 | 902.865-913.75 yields 0.98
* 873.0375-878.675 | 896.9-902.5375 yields 0.98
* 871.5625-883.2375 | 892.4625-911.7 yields 0.99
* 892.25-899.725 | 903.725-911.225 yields 0.99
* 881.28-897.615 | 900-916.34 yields 0.98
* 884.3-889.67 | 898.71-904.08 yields 0.98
